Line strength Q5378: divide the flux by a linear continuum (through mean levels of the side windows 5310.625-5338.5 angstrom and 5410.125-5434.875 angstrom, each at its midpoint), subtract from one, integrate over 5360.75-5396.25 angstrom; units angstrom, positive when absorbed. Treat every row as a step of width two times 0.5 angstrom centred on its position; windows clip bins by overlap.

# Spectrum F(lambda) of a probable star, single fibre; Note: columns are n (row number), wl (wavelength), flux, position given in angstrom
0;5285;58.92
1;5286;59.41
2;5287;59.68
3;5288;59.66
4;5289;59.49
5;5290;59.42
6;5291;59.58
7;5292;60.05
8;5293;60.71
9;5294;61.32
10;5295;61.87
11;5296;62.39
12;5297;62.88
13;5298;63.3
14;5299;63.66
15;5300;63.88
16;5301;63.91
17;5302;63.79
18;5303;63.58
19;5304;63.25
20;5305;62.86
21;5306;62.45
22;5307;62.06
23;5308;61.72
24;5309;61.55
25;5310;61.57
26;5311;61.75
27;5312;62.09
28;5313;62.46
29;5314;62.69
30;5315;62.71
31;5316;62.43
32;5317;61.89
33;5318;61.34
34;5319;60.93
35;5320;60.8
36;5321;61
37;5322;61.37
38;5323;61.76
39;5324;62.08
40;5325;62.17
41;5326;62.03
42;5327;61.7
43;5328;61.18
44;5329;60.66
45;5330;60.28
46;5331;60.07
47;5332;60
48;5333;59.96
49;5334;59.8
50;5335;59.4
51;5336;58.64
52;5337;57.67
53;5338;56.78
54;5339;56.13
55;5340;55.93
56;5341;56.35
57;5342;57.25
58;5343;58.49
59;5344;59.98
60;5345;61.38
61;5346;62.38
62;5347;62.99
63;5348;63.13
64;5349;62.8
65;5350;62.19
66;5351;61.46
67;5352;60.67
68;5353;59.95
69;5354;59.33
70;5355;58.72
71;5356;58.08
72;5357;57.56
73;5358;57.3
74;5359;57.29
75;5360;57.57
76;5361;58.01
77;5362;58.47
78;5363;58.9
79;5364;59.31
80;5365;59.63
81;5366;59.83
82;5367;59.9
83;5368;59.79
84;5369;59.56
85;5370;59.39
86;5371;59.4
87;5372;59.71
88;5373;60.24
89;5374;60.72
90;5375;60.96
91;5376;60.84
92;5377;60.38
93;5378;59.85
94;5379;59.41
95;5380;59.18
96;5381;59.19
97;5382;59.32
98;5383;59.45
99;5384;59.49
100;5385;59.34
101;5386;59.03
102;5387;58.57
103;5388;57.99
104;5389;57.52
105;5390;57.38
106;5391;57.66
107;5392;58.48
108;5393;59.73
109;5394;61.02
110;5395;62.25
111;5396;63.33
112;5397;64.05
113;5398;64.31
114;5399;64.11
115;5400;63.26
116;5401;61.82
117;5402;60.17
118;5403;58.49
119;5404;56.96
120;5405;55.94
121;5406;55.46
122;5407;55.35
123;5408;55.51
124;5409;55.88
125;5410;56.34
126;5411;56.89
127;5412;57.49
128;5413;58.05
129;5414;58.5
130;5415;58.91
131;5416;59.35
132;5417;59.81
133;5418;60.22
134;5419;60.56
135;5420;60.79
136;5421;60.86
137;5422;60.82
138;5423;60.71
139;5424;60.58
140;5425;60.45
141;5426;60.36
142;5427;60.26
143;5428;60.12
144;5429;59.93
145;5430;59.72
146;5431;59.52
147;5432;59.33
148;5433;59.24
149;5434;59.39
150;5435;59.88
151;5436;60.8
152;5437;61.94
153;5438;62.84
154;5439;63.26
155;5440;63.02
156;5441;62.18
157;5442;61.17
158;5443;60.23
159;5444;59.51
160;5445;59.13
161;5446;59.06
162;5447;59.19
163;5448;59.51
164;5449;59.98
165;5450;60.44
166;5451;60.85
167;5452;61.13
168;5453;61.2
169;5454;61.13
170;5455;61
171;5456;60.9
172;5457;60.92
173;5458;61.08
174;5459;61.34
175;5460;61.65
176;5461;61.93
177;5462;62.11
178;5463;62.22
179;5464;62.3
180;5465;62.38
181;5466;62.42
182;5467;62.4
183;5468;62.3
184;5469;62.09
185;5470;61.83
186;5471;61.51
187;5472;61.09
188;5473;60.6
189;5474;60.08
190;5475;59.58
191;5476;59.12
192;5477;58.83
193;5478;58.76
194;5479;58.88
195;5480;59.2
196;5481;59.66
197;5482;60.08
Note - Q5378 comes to 0.4 angstrom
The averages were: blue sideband 60.9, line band 59.5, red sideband 59.6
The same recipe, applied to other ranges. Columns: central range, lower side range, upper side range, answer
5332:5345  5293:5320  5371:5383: 0.6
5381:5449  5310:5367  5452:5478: 1.2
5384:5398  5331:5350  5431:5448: 0.0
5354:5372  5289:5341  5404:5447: 0.5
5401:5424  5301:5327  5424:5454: 0.9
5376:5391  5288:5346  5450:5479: 0.5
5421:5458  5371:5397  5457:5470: 0.4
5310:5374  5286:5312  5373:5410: 0.7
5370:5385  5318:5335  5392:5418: 0.0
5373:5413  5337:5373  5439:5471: 0.5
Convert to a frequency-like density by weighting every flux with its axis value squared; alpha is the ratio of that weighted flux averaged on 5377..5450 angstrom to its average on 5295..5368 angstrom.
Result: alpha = 1.0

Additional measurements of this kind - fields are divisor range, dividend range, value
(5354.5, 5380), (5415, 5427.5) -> 1.04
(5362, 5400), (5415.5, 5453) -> 1.03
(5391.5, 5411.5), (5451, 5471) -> 1.06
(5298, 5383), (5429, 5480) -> 1.05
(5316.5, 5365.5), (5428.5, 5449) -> 1.05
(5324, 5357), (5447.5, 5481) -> 1.06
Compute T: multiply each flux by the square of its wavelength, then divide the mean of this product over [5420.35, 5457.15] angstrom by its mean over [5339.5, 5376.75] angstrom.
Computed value 1.05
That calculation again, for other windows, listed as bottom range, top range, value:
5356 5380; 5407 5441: 1.03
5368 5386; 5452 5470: 1.07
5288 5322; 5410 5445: 1.02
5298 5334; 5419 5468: 1.03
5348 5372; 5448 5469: 1.07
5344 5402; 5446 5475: 1.05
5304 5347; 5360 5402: 1.01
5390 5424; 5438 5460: 1.04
